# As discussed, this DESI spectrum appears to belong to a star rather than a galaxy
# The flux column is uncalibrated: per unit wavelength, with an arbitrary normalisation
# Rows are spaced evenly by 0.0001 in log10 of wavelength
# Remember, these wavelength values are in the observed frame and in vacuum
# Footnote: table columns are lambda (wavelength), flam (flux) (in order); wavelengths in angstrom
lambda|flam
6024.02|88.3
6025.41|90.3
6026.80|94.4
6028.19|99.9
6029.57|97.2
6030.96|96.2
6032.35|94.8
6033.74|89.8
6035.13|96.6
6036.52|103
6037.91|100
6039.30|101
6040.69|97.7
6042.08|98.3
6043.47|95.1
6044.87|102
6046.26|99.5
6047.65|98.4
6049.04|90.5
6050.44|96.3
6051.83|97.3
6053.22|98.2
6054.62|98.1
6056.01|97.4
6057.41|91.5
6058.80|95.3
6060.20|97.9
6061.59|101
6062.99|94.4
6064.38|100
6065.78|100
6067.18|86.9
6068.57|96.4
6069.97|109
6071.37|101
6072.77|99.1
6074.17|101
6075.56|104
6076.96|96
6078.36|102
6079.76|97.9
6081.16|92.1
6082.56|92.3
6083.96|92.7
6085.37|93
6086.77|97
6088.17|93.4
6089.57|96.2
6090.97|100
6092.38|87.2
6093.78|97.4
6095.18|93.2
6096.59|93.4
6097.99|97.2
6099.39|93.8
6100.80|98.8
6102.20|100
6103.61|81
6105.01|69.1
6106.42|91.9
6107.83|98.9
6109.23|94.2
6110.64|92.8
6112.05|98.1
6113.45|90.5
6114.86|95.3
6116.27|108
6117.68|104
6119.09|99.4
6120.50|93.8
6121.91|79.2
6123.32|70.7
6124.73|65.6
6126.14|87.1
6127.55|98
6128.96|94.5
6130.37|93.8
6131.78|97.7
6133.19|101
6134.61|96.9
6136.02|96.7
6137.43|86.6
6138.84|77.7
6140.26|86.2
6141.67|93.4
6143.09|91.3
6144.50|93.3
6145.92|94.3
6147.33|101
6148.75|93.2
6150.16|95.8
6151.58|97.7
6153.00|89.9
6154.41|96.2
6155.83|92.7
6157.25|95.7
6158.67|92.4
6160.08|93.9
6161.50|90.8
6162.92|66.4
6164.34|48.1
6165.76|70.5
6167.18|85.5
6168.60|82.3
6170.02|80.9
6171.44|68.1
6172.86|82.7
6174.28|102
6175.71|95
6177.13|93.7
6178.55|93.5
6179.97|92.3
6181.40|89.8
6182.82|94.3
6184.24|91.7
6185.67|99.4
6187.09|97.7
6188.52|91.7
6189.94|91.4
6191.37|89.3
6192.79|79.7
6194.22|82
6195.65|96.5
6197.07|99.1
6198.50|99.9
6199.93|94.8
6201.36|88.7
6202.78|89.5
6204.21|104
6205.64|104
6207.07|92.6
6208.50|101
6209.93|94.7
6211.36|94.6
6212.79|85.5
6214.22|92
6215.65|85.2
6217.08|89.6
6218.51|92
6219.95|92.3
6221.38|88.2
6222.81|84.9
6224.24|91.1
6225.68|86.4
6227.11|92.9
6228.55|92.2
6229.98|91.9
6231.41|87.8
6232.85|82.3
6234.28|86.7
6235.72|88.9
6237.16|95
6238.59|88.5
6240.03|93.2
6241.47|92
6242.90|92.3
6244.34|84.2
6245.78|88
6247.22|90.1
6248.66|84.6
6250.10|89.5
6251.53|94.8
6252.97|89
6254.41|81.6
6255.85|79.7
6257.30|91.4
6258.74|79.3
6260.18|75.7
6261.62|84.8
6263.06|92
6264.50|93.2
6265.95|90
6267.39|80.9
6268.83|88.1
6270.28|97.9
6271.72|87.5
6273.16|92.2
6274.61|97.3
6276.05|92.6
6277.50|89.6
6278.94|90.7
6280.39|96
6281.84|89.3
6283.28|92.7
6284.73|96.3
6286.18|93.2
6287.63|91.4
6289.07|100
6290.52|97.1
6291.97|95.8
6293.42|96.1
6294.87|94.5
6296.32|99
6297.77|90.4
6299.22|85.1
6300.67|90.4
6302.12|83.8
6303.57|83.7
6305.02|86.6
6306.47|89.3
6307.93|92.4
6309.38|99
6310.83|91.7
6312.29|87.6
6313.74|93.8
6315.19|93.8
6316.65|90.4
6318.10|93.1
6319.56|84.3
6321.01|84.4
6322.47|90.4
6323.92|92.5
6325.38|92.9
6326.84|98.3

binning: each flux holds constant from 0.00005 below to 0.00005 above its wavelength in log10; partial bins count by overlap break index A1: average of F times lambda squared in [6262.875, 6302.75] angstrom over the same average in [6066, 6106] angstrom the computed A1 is 1.03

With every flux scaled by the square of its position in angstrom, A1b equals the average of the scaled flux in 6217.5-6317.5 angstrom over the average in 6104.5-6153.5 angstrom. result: 1.03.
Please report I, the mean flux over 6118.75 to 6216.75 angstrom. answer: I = 90.2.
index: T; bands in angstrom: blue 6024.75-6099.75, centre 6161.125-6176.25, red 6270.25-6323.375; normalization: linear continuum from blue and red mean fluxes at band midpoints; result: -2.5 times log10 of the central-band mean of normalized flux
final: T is 0.20 mag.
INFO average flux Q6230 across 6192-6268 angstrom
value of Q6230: 89.8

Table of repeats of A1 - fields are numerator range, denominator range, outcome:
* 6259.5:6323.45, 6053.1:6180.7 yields 1.04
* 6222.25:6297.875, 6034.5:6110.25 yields 1.00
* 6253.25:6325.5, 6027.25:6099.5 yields 1.00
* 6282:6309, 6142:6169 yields 1.09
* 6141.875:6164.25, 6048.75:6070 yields 0.97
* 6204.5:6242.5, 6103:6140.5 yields 1.04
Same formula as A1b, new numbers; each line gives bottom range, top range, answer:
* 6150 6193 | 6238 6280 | 1.04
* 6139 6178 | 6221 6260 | 1.03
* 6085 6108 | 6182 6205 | 1.03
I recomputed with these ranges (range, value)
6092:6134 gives 92.2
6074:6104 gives 95.5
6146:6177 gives 87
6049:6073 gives 97.4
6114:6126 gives 89.3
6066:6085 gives 97.7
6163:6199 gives 87.4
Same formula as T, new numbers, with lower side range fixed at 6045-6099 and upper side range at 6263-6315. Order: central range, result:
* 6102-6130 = 0.06 mag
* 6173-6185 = 0.01 mag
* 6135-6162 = 0.03 mag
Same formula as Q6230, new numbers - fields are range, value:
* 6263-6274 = 90.2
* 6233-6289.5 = 89.6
